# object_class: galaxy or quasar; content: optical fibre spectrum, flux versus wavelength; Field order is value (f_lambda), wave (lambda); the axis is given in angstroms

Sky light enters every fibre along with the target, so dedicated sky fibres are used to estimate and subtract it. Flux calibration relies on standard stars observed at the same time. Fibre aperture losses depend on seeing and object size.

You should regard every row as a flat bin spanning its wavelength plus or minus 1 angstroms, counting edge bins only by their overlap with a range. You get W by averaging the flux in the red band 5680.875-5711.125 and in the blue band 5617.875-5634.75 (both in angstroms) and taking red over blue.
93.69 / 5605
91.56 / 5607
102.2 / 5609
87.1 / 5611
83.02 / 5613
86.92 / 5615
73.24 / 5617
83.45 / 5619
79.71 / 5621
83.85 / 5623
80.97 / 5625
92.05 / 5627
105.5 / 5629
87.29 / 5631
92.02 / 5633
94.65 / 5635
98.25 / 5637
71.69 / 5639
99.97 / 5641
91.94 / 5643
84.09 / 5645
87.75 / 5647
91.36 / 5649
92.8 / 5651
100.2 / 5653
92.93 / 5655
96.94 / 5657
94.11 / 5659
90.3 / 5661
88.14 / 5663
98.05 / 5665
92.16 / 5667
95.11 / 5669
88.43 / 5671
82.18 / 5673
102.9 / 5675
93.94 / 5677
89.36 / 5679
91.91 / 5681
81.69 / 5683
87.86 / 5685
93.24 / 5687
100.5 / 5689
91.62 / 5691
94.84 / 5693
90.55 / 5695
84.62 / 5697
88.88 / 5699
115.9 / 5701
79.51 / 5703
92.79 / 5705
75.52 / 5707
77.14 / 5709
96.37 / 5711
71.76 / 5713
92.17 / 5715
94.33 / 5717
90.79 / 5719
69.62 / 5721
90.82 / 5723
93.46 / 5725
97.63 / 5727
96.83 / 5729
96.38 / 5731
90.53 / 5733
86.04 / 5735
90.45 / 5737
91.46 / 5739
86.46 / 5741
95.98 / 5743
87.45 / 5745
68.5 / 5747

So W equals 1.02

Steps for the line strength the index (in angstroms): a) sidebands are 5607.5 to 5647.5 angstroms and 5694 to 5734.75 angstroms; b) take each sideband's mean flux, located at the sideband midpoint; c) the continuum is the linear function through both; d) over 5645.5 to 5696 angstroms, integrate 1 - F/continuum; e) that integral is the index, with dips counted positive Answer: -1.99 angstroms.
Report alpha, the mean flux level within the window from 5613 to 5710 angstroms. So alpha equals 90.1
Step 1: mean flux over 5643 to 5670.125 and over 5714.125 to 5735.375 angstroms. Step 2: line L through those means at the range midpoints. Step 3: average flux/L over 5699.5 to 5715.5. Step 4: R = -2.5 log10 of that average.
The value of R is 0.05 mag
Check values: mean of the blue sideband 92.6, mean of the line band 87.5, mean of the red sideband 90.9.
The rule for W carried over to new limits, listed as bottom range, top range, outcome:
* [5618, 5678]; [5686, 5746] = 0.99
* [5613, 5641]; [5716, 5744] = 1.04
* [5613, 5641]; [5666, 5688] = 1.04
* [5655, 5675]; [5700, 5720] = 0.96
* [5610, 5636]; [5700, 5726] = 1.01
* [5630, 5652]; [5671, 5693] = 1.02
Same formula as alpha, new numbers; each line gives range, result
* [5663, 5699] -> 91.5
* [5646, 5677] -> 92.9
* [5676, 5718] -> 89.7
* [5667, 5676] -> 92.2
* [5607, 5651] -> 88.6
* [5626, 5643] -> 92.6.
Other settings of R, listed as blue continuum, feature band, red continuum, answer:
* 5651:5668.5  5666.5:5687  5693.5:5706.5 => 0.028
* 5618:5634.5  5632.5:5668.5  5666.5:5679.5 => -0.022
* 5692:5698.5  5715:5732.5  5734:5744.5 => -0.016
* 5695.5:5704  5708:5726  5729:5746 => 0.065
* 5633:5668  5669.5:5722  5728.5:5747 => 0.021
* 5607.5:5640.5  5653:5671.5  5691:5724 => -0.066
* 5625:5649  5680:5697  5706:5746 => -0.019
